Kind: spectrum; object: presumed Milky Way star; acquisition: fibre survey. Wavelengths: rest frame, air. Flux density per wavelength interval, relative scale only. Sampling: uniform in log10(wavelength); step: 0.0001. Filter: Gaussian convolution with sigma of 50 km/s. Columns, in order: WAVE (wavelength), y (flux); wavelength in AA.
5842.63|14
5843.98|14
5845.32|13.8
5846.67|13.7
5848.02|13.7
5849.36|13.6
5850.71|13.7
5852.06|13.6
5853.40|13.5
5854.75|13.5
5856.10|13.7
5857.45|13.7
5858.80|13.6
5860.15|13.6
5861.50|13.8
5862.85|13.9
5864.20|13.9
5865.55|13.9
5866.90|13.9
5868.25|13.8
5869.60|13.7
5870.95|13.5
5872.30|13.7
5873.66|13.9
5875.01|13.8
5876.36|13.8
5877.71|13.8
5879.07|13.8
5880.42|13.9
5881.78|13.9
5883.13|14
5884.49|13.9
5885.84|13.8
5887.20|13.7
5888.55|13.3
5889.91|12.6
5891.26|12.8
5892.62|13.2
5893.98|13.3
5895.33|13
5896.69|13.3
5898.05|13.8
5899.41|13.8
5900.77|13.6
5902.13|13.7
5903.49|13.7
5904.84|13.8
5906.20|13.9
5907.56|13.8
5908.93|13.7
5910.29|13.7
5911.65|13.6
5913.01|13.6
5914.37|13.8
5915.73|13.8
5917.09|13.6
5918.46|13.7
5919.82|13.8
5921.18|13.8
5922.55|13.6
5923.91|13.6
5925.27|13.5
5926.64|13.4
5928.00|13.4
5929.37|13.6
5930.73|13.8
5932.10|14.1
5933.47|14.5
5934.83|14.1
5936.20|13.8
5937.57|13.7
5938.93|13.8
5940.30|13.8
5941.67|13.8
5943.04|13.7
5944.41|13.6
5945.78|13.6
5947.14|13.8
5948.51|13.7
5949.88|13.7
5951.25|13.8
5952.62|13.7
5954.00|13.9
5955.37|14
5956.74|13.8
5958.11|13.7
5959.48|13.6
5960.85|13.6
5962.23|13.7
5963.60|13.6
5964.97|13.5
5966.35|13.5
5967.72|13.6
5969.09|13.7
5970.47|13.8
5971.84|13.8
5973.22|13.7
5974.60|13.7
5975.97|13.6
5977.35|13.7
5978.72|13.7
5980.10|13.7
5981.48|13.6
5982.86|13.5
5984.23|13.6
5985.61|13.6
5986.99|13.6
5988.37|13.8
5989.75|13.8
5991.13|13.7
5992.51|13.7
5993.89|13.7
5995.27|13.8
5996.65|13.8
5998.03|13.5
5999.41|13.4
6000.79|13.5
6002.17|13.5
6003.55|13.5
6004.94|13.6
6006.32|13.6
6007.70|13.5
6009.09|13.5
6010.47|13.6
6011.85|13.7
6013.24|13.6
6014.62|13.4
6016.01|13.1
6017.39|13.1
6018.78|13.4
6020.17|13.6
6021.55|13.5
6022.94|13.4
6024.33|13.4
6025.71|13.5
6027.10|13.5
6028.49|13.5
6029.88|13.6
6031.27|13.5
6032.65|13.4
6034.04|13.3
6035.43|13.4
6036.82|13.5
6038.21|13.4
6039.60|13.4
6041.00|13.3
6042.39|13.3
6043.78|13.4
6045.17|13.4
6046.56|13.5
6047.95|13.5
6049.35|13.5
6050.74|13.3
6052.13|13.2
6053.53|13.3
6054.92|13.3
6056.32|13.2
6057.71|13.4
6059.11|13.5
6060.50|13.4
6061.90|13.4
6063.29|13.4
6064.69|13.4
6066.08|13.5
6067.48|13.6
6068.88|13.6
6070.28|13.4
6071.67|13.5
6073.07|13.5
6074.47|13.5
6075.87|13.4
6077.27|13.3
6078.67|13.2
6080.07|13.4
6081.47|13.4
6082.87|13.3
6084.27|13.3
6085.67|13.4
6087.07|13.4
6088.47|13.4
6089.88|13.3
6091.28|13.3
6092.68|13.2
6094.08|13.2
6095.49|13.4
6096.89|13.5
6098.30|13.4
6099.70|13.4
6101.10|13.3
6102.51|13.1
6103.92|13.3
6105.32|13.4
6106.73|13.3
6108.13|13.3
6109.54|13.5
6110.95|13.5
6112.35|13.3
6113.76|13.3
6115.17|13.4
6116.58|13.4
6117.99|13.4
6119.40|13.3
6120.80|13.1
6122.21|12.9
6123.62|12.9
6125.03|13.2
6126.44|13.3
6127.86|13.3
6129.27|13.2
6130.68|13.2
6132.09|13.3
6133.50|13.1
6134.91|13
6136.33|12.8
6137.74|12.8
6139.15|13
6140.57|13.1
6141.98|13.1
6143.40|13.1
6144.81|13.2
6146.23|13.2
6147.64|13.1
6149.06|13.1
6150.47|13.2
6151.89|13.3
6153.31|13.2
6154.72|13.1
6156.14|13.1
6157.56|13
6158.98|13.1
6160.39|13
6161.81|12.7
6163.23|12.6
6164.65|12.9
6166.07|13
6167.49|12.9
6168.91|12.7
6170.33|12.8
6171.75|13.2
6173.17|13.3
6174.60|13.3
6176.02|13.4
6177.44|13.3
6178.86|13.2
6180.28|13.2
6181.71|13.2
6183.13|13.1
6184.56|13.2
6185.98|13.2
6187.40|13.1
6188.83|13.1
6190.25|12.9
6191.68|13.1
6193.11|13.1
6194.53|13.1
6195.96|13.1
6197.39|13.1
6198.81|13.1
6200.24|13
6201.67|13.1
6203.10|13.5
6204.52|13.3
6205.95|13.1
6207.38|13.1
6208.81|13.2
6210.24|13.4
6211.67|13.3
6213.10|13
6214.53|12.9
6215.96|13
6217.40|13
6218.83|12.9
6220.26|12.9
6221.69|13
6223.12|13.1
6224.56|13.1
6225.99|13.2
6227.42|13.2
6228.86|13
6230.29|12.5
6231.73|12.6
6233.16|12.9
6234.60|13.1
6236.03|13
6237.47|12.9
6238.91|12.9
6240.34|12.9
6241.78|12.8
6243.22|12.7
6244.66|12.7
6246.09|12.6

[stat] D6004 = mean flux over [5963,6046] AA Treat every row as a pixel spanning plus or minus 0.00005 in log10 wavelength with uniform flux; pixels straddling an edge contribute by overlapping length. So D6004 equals 13.5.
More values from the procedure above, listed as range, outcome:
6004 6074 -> 13.4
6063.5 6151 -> 13.3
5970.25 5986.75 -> 13.7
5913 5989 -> 13.7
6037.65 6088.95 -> 13.4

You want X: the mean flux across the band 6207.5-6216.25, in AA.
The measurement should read 13.1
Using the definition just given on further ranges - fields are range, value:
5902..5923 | 13.7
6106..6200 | 13.1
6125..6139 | 13.1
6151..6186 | 13.1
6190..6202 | 13.1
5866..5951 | 13.7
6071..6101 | 13.4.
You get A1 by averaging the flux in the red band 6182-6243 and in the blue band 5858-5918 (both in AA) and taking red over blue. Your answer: 0.96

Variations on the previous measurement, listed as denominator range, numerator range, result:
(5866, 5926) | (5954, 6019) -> 1.00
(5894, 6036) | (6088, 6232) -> 0.96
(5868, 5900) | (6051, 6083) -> 0.99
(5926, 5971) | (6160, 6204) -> 0.95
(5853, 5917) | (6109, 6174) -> 0.96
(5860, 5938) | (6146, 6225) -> 0.96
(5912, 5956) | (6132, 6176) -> 0.95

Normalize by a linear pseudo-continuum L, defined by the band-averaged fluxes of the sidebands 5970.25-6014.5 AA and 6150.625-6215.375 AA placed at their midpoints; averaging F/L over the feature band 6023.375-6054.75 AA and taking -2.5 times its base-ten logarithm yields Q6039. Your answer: 0.01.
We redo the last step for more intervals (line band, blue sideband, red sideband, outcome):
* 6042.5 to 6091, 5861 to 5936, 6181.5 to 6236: 0.00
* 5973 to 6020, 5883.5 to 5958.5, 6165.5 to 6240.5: -0.01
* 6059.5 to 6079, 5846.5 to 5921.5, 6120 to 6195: -0.01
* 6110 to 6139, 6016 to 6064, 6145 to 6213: 0.00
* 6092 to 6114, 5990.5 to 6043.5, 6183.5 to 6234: 0.00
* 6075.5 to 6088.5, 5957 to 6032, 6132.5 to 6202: 0.00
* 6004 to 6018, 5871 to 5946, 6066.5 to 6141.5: 0.00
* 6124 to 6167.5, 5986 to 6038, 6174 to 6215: 0.02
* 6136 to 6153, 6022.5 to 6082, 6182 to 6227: 0.01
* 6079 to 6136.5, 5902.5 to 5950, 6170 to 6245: 0.00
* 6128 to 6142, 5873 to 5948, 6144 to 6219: 0.01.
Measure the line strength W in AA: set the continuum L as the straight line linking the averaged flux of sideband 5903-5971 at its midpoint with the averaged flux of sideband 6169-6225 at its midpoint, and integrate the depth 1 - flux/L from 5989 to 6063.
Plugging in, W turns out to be 0.3 AA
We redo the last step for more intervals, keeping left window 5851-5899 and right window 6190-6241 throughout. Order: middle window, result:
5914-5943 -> -0.5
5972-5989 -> -0.3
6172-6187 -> -0.1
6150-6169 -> 0.2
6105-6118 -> -0.2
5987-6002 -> -0.3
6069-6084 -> -0.1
